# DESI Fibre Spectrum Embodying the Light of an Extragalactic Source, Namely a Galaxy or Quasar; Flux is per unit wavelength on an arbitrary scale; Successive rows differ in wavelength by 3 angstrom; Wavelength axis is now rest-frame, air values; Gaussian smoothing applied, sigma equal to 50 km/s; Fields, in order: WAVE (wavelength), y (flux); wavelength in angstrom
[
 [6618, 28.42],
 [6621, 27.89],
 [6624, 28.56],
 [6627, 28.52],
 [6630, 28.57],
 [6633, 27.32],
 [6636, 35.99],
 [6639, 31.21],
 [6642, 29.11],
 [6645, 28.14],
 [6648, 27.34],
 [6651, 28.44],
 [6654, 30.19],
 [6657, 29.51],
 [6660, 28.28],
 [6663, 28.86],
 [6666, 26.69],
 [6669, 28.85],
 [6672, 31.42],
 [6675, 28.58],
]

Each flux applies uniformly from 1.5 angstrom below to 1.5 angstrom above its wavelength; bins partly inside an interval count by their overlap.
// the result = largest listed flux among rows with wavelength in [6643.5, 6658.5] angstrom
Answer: 30.19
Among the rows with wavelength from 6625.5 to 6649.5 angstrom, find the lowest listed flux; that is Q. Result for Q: 27.32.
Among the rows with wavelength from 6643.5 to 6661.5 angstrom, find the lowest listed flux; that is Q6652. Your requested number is 27.34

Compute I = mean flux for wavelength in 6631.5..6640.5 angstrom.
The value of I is 31.5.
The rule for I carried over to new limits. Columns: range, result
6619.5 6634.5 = 28.2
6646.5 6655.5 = 28.7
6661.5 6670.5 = 28.1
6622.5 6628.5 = 28.5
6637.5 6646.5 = 29.5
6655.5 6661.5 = 28.9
